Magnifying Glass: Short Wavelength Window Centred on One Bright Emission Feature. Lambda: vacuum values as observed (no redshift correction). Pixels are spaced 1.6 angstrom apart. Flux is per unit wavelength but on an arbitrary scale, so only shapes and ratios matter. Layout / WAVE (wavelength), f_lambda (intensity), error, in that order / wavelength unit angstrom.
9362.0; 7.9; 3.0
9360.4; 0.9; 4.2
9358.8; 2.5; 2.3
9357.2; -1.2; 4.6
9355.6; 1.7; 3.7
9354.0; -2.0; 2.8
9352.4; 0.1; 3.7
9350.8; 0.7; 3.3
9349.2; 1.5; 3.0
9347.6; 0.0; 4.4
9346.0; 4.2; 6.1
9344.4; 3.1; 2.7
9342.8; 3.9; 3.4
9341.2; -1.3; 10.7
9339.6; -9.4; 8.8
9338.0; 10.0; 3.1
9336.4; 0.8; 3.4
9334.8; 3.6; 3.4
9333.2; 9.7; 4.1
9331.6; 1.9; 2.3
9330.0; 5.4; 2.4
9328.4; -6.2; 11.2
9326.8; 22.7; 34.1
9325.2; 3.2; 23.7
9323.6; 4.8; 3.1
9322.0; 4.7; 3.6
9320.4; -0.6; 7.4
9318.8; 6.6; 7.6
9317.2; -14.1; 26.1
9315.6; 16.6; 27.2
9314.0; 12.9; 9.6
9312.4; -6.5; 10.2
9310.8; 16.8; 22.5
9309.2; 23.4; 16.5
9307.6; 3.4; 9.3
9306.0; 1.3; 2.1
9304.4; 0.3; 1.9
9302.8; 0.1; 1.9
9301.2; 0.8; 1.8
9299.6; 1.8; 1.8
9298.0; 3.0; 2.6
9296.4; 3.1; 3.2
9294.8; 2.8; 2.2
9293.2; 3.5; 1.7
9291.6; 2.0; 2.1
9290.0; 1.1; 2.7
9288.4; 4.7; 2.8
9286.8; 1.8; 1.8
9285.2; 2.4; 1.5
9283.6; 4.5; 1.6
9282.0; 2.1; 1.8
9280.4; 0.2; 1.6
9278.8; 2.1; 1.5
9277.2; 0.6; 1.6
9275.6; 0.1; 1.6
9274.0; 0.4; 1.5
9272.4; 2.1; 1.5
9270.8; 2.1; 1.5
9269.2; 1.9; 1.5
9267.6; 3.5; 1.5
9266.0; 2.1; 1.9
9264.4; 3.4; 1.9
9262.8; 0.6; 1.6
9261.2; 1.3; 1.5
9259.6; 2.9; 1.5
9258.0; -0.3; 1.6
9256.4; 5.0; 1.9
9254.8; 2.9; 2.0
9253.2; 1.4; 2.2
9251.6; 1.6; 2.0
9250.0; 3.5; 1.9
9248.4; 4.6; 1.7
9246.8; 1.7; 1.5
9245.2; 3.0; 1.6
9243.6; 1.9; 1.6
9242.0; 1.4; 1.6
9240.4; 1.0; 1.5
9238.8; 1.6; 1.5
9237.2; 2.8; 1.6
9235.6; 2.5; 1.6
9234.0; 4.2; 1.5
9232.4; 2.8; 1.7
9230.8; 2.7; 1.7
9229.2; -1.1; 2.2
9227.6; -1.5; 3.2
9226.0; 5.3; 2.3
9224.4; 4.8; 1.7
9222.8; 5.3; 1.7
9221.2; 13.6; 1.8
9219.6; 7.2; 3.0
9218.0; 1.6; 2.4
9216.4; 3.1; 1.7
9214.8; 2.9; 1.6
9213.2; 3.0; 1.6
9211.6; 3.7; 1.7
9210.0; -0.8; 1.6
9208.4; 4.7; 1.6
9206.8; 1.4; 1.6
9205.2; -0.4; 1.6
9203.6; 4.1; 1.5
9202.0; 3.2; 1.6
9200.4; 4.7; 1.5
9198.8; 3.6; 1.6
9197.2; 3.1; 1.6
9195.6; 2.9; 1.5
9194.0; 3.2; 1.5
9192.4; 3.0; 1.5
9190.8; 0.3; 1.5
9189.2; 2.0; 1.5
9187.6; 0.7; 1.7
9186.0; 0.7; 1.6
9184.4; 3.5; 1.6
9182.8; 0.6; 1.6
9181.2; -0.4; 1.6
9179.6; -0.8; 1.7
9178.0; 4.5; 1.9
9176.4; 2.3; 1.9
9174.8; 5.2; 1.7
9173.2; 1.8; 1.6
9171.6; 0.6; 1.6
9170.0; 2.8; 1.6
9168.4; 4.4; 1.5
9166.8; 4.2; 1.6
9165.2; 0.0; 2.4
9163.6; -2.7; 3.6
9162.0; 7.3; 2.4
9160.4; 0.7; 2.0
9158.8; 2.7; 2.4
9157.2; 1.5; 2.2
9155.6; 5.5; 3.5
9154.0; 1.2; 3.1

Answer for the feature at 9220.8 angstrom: H-gamma 4340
